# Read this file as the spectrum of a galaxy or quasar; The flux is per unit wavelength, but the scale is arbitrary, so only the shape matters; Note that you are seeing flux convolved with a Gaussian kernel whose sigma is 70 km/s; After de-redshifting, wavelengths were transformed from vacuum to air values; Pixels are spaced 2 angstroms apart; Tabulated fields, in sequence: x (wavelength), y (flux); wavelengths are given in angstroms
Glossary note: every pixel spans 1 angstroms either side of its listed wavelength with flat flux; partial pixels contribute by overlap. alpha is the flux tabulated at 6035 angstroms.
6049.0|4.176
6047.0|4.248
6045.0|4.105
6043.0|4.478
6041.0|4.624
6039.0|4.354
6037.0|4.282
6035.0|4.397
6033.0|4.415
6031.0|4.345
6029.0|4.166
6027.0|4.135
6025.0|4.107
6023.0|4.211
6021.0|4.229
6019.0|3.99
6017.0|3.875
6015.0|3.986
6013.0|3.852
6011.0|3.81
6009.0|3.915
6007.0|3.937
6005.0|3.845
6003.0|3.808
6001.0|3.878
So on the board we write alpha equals 4.397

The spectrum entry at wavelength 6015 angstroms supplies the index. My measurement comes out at 3.986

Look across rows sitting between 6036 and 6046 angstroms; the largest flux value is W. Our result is 4.624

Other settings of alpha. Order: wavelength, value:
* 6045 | 4.105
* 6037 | 4.282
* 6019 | 3.99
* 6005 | 3.845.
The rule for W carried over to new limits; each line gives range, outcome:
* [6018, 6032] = 4.345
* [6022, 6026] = 4.211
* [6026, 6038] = 4.415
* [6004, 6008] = 3.937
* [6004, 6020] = 3.99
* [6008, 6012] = 3.915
